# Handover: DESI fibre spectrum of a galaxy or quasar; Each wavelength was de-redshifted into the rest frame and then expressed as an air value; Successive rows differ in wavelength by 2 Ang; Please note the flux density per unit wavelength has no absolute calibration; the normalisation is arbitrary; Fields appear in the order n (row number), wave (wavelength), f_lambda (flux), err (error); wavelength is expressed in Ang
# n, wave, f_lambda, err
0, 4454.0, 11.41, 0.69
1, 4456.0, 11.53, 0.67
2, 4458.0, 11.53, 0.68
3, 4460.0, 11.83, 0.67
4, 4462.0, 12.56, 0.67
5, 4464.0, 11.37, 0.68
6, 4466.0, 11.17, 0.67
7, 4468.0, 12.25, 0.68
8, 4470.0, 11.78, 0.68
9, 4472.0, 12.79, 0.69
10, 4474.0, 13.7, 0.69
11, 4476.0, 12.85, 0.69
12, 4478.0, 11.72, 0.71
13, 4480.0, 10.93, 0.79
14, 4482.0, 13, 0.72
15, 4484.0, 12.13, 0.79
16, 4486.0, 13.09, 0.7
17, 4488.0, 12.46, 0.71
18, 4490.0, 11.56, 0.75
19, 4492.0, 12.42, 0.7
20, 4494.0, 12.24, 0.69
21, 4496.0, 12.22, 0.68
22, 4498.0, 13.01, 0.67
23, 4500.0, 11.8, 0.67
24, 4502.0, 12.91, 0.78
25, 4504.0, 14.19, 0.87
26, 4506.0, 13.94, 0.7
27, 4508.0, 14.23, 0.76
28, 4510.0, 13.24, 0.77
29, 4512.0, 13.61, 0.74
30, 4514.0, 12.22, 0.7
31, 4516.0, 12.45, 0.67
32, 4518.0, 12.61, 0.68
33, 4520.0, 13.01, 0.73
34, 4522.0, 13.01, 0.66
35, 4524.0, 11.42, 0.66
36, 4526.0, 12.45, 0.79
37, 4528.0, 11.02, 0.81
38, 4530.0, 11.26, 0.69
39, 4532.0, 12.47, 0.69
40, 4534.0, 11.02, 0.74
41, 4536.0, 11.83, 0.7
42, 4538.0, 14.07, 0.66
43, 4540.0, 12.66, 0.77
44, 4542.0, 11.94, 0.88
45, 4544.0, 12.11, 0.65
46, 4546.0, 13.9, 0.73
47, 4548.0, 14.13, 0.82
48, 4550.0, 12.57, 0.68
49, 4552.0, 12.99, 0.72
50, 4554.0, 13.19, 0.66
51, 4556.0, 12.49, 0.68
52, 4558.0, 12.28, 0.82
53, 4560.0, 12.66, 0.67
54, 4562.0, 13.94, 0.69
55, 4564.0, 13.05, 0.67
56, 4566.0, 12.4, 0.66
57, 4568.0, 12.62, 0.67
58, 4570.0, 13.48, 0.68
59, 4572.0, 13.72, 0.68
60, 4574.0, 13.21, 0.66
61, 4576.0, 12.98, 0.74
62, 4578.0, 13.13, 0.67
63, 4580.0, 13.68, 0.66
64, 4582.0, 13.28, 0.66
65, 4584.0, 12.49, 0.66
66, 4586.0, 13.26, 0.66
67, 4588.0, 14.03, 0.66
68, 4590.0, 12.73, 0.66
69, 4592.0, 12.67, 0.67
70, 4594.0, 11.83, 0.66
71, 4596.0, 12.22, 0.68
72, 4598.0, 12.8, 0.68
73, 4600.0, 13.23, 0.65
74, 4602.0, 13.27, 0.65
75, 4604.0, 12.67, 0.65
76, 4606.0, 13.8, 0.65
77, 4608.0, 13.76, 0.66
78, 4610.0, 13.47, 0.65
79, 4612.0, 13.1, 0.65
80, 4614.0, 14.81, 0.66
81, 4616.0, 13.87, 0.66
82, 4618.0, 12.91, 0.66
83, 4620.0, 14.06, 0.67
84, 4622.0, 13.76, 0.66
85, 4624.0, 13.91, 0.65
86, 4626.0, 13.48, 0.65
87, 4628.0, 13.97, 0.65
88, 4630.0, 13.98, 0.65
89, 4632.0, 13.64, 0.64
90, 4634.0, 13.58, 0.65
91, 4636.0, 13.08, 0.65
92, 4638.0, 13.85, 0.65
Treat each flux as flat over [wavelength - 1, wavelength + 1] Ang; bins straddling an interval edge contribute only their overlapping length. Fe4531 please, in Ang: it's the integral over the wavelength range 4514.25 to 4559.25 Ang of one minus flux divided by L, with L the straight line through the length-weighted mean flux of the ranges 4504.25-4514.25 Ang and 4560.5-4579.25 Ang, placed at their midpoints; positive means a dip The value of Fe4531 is 3.0 Ang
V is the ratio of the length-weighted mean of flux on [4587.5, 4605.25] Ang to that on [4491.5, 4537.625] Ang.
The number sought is 1.0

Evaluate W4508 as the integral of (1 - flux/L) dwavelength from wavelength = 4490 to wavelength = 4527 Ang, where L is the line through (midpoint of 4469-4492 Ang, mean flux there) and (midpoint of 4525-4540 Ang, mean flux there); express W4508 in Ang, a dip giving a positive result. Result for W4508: -1.8 Ang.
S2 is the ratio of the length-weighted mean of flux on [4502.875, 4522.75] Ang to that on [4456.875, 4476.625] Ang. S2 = 1.09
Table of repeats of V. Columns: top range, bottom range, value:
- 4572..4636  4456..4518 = 1.07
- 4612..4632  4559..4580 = 1.05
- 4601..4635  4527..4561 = 1.09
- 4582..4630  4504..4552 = 1.05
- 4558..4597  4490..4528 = 1.02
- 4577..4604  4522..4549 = 1.05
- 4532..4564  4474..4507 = 1.02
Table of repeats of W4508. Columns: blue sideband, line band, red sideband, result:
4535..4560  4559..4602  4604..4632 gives 0.7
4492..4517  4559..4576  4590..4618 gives 0.0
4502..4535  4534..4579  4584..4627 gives 0.0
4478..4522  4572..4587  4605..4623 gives 0.3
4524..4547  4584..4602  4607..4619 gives 0.6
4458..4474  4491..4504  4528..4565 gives -0.3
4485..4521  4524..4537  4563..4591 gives 1.3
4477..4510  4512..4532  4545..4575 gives 0.9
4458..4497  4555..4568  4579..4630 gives 0.2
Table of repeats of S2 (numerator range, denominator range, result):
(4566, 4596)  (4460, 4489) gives 1.06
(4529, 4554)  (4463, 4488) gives 1.03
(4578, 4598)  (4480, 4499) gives 1.04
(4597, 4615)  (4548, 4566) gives 1.04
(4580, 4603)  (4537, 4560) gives 1.00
